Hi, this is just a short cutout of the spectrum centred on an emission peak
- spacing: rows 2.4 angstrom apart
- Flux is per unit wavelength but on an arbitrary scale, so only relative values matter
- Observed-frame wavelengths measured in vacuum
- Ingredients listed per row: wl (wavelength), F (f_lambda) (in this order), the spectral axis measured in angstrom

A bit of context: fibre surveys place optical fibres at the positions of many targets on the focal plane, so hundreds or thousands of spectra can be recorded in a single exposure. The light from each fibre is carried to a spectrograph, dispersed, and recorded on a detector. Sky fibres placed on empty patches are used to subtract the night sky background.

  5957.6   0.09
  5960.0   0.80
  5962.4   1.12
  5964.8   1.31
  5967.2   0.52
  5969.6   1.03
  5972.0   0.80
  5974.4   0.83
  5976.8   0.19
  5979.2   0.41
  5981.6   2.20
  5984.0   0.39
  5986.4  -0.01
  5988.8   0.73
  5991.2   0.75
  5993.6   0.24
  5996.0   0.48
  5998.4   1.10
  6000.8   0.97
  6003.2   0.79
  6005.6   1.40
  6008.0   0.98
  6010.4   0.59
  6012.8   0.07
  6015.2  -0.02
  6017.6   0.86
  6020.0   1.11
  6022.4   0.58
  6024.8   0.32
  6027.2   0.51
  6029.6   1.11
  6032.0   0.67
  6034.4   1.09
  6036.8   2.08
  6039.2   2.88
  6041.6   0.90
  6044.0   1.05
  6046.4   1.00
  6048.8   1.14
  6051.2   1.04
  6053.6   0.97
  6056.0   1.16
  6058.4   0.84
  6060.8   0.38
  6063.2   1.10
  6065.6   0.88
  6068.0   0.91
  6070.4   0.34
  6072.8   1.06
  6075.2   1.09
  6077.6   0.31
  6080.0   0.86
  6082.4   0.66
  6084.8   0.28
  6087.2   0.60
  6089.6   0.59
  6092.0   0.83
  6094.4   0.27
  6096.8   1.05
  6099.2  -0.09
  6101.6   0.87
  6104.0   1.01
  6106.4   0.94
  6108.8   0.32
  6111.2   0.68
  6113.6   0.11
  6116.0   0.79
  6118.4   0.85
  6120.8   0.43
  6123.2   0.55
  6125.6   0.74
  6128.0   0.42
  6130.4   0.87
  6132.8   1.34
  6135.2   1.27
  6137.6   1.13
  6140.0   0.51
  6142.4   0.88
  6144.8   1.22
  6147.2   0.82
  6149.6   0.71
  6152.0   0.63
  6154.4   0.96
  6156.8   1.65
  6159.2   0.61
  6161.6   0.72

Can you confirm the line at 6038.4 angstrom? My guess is [O III]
